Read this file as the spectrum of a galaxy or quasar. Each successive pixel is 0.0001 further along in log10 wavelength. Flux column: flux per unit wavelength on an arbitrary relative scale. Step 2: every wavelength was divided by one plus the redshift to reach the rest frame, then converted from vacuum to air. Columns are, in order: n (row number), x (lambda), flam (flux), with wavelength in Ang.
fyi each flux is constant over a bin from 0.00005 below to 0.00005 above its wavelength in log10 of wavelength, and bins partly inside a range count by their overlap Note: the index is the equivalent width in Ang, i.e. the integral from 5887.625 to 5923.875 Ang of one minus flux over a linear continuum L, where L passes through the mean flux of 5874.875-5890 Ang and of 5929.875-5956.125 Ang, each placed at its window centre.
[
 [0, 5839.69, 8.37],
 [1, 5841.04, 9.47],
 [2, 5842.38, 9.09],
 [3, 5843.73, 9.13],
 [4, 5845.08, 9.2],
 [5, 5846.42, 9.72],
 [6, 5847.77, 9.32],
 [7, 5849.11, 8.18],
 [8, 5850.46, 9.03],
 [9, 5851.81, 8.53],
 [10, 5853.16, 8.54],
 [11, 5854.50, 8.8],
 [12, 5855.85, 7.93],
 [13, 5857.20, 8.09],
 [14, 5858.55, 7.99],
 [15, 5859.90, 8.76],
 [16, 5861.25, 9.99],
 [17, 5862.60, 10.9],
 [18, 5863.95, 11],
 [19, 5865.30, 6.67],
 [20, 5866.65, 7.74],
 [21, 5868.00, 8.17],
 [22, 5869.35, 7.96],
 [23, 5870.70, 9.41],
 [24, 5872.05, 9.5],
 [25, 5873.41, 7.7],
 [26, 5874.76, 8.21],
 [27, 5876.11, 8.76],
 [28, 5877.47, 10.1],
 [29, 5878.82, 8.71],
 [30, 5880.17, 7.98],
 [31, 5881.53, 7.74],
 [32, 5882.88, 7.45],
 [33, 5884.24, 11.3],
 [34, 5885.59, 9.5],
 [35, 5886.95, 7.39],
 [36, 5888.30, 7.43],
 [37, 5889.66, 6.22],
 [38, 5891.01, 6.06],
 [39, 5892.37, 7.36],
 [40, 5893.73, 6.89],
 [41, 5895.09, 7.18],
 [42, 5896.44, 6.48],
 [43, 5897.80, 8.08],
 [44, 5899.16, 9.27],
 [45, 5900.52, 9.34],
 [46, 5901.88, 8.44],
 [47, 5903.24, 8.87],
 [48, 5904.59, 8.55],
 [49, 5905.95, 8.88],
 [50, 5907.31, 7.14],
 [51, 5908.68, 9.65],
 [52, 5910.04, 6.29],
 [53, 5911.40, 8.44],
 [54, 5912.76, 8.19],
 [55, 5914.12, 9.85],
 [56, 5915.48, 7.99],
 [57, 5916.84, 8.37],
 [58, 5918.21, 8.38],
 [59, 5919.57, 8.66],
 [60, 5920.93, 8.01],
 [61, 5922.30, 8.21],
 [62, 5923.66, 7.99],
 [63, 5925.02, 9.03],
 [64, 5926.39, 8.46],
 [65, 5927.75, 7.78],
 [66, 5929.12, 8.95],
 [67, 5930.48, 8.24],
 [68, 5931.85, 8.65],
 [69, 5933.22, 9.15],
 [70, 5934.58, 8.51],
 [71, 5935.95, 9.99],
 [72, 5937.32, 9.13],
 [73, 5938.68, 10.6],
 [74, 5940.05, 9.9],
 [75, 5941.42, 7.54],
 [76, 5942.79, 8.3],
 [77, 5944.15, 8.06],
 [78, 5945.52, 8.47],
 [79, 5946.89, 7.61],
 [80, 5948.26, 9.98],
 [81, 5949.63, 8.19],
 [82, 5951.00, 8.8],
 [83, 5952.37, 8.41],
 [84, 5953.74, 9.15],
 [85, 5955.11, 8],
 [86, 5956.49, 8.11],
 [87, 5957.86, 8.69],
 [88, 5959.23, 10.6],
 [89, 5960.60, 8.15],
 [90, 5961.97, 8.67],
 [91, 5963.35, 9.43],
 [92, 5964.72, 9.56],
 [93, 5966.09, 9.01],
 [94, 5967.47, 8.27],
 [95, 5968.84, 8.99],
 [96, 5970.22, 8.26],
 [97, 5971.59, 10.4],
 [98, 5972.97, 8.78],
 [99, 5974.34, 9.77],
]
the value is 2.4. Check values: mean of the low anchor 8.46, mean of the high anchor 8.76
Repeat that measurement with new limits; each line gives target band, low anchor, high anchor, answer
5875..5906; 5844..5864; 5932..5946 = 2.86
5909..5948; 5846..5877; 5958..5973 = 1.82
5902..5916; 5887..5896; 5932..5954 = -1.56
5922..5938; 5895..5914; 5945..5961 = -0.35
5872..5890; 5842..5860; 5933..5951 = 0.70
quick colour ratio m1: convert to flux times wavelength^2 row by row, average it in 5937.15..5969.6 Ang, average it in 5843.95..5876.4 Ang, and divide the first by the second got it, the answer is 1.04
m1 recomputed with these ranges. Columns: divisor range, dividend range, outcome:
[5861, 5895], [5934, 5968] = 1.08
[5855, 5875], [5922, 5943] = 1.04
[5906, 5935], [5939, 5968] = 1.05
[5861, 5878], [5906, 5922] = 0.95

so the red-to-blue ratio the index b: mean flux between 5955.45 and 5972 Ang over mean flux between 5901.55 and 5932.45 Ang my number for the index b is 1.07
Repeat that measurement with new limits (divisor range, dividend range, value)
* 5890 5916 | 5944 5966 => 1.09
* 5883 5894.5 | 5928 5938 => 1.15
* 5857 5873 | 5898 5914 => 0.96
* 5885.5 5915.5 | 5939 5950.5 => 1.08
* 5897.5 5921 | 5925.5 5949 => 1.04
